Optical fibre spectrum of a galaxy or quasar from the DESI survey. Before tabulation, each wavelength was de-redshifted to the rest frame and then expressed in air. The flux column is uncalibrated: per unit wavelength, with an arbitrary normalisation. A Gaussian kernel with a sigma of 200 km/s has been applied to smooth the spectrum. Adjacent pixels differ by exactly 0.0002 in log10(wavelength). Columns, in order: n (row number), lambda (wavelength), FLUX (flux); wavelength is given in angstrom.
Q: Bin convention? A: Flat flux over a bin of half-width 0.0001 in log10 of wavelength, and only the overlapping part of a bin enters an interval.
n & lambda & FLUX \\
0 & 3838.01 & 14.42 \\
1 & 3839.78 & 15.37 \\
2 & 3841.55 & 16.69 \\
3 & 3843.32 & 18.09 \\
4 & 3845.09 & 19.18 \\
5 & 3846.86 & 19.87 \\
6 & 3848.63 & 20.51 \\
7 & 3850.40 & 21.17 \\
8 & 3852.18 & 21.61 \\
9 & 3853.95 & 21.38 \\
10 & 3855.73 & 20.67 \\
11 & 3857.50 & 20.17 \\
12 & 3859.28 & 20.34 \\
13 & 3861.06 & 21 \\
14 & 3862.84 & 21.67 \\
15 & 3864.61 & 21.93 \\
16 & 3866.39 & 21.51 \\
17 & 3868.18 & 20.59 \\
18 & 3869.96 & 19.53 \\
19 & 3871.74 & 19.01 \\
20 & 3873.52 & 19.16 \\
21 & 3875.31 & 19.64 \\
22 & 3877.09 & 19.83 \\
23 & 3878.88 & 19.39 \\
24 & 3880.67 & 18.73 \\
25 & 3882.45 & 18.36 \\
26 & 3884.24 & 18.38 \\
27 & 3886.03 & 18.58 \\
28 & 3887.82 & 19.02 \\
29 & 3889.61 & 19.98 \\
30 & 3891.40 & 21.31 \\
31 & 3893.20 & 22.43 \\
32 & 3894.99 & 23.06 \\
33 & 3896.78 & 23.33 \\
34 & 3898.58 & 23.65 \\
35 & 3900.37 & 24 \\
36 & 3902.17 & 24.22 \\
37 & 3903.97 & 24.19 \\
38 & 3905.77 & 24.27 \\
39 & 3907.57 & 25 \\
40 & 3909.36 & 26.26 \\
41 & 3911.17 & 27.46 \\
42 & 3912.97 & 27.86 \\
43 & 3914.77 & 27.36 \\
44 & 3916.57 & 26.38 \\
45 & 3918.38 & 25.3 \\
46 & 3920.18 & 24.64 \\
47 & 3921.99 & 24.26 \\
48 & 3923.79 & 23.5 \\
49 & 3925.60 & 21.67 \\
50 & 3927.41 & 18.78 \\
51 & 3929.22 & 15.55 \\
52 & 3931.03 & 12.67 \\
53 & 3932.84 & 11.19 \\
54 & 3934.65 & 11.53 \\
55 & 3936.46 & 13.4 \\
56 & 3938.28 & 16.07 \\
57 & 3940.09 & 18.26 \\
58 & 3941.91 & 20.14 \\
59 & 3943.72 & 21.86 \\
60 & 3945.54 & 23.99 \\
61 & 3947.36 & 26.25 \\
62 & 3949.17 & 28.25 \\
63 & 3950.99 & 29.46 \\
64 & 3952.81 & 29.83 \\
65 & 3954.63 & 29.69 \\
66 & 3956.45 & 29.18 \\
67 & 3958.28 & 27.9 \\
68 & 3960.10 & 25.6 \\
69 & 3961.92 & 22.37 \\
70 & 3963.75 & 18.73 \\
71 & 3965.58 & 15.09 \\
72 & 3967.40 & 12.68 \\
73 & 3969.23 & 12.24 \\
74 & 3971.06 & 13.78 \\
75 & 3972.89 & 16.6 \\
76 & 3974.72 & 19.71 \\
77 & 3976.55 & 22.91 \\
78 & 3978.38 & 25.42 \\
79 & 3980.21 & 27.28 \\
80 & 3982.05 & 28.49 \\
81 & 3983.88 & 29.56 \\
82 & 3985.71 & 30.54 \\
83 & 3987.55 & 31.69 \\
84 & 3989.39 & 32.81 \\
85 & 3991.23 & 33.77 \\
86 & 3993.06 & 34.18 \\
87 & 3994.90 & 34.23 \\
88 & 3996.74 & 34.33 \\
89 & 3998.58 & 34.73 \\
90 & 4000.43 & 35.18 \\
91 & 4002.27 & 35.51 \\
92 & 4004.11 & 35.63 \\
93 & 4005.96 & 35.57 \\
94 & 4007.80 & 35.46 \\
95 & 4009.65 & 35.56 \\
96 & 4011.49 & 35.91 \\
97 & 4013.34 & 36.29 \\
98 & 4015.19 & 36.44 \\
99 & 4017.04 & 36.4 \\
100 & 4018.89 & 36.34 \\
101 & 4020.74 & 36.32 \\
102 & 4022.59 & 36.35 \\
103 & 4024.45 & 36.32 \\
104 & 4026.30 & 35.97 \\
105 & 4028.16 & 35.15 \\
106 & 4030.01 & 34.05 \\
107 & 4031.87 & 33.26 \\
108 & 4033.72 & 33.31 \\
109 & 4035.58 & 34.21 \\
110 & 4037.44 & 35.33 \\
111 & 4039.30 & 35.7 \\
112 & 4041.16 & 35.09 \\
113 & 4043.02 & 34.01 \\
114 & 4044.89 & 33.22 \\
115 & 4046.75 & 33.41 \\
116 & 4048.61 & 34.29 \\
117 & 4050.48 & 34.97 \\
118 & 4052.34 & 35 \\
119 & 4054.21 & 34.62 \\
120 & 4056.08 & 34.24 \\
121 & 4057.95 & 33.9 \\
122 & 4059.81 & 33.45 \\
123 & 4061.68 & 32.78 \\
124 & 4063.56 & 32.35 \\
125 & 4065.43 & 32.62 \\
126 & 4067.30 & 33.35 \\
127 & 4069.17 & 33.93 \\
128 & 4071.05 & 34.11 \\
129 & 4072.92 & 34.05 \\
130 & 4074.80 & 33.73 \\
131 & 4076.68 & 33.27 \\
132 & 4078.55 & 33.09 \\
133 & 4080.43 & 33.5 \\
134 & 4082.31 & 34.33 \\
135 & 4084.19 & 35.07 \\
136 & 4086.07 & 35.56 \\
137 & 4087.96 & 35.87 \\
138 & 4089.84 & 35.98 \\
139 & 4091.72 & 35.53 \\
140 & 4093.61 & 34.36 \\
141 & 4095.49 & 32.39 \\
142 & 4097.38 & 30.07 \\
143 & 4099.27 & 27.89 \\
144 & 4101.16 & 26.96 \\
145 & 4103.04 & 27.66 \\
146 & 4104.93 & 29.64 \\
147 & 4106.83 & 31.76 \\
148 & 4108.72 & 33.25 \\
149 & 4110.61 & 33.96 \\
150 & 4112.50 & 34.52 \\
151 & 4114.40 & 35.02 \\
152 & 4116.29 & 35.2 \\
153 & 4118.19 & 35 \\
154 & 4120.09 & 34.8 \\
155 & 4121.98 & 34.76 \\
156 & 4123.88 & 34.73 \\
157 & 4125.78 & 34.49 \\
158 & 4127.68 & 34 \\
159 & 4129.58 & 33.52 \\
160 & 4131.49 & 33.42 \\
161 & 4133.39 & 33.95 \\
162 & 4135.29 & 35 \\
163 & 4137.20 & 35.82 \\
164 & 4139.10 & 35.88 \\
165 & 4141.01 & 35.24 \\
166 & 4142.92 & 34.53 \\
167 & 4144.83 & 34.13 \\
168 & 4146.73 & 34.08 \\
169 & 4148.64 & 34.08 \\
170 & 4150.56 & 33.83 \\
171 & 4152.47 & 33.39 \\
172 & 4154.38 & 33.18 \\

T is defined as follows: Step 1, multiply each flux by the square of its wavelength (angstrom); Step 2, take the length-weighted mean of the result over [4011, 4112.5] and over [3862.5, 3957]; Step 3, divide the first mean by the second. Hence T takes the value 1.67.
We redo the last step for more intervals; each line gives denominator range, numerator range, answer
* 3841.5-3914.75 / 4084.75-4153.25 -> 1.77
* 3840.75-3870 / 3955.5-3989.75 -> 1.21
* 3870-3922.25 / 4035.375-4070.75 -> 1.63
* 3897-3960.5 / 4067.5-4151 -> 1.59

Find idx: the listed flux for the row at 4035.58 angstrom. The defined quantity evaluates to 34.21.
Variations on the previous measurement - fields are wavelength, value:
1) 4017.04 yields 36.4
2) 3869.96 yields 19.53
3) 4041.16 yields 35.09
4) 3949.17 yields 28.25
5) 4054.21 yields 34.62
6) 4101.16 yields 26.96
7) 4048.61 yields 34.29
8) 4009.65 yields 35.56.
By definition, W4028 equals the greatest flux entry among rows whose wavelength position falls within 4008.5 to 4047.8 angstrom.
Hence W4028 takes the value 36.44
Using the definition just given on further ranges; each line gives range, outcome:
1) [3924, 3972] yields 29.83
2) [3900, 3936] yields 27.86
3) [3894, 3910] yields 26.26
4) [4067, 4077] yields 34.11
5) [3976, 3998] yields 34.33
